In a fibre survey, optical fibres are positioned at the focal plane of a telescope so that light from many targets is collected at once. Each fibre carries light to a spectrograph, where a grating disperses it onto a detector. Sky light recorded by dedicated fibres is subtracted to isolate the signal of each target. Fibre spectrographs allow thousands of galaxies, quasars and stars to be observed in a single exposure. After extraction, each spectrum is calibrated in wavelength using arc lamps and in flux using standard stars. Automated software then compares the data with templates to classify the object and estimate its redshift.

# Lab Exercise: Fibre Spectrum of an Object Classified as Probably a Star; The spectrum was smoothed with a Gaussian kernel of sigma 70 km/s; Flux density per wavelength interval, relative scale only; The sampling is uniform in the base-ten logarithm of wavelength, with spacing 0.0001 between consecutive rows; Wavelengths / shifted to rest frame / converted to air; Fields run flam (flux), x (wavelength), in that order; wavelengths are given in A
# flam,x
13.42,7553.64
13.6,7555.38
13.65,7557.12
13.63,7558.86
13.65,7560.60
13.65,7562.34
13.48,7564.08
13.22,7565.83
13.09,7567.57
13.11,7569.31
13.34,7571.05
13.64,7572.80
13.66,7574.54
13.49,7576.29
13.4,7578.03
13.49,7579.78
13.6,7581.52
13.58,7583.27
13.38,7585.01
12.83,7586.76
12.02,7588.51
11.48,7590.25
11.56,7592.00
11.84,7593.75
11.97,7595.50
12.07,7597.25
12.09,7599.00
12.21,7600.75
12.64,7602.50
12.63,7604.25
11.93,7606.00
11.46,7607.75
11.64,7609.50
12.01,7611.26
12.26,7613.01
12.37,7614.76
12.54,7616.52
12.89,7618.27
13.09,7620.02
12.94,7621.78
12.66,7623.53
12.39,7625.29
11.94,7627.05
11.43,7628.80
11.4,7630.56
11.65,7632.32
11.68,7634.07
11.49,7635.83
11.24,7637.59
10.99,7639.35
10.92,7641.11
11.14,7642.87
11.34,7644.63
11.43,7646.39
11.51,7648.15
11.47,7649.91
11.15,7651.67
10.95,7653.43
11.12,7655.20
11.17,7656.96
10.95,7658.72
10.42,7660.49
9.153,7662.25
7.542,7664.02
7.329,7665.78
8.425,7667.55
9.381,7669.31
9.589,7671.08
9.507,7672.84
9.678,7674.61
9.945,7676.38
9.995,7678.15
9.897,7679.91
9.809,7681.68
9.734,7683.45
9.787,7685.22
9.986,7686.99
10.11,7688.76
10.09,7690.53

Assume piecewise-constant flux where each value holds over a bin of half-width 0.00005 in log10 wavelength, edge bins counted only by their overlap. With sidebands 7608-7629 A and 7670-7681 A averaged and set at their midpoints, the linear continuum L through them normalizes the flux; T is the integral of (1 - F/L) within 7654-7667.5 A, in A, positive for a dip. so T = 1.1 A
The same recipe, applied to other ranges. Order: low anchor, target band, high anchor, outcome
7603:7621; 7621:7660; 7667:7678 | -1.8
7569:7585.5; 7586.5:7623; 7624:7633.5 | 1.0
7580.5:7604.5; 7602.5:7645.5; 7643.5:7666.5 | -1.9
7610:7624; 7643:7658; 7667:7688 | -0.4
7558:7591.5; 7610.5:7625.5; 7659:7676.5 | -1.7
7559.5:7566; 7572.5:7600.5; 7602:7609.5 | 0.0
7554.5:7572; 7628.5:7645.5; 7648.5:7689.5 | -0.6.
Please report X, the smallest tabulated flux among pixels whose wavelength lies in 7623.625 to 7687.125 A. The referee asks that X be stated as 7.329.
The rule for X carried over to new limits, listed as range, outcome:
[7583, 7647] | 10.92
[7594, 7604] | 11.97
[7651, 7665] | 7.542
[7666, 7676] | 8.425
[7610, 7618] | 12.01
